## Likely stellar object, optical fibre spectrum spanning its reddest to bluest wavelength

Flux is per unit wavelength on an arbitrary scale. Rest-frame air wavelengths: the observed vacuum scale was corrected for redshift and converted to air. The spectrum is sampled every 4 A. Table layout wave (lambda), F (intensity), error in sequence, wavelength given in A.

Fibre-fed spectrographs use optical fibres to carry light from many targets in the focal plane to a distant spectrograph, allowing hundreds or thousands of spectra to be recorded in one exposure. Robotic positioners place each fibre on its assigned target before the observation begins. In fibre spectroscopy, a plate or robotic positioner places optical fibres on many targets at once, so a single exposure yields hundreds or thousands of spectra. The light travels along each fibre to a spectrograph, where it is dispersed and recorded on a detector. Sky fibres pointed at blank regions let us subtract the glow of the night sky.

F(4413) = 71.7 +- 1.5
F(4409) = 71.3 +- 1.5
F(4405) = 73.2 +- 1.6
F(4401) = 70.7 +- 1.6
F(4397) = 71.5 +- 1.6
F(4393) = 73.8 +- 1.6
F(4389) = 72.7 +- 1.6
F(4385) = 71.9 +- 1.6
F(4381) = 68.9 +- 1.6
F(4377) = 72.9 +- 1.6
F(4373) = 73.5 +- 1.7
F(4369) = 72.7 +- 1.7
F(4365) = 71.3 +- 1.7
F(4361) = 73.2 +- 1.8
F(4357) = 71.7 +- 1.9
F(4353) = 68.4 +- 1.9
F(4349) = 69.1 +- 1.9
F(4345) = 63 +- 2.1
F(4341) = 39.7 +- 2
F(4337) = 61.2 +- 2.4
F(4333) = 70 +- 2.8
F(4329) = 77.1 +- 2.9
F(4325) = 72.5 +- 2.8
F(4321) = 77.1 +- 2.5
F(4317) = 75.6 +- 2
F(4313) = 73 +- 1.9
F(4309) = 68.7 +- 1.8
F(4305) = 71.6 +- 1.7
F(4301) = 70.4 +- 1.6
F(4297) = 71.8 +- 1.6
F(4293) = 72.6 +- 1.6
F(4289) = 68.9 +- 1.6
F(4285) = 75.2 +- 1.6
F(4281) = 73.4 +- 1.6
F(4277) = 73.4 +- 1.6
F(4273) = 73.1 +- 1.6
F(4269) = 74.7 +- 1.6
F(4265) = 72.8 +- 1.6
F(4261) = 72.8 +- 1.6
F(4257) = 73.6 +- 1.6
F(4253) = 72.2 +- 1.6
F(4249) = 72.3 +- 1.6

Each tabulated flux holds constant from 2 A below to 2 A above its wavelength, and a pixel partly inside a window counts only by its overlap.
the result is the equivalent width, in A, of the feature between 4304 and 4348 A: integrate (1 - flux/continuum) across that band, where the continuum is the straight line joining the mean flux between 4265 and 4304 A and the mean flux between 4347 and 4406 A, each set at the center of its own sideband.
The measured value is 2.5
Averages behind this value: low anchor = 72.6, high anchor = 71.7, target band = 68.1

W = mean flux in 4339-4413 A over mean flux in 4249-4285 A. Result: 0.95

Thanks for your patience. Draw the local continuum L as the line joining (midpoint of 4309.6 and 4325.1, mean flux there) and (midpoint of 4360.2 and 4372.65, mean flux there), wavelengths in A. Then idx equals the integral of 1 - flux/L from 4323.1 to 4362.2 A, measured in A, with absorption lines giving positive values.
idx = 3.7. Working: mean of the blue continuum 74.3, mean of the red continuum 72.5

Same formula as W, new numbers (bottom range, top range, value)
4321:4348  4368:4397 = 1.11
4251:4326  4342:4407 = 0.97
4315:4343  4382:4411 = 1.07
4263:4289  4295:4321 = 0.98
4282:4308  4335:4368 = 0.91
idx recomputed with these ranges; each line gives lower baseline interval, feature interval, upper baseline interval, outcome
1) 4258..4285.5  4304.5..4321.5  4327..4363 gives -0.92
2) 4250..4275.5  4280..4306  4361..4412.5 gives 0.34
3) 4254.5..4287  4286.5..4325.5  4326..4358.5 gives -1.61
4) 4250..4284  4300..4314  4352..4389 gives 0.36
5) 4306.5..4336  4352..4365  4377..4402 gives 0.17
